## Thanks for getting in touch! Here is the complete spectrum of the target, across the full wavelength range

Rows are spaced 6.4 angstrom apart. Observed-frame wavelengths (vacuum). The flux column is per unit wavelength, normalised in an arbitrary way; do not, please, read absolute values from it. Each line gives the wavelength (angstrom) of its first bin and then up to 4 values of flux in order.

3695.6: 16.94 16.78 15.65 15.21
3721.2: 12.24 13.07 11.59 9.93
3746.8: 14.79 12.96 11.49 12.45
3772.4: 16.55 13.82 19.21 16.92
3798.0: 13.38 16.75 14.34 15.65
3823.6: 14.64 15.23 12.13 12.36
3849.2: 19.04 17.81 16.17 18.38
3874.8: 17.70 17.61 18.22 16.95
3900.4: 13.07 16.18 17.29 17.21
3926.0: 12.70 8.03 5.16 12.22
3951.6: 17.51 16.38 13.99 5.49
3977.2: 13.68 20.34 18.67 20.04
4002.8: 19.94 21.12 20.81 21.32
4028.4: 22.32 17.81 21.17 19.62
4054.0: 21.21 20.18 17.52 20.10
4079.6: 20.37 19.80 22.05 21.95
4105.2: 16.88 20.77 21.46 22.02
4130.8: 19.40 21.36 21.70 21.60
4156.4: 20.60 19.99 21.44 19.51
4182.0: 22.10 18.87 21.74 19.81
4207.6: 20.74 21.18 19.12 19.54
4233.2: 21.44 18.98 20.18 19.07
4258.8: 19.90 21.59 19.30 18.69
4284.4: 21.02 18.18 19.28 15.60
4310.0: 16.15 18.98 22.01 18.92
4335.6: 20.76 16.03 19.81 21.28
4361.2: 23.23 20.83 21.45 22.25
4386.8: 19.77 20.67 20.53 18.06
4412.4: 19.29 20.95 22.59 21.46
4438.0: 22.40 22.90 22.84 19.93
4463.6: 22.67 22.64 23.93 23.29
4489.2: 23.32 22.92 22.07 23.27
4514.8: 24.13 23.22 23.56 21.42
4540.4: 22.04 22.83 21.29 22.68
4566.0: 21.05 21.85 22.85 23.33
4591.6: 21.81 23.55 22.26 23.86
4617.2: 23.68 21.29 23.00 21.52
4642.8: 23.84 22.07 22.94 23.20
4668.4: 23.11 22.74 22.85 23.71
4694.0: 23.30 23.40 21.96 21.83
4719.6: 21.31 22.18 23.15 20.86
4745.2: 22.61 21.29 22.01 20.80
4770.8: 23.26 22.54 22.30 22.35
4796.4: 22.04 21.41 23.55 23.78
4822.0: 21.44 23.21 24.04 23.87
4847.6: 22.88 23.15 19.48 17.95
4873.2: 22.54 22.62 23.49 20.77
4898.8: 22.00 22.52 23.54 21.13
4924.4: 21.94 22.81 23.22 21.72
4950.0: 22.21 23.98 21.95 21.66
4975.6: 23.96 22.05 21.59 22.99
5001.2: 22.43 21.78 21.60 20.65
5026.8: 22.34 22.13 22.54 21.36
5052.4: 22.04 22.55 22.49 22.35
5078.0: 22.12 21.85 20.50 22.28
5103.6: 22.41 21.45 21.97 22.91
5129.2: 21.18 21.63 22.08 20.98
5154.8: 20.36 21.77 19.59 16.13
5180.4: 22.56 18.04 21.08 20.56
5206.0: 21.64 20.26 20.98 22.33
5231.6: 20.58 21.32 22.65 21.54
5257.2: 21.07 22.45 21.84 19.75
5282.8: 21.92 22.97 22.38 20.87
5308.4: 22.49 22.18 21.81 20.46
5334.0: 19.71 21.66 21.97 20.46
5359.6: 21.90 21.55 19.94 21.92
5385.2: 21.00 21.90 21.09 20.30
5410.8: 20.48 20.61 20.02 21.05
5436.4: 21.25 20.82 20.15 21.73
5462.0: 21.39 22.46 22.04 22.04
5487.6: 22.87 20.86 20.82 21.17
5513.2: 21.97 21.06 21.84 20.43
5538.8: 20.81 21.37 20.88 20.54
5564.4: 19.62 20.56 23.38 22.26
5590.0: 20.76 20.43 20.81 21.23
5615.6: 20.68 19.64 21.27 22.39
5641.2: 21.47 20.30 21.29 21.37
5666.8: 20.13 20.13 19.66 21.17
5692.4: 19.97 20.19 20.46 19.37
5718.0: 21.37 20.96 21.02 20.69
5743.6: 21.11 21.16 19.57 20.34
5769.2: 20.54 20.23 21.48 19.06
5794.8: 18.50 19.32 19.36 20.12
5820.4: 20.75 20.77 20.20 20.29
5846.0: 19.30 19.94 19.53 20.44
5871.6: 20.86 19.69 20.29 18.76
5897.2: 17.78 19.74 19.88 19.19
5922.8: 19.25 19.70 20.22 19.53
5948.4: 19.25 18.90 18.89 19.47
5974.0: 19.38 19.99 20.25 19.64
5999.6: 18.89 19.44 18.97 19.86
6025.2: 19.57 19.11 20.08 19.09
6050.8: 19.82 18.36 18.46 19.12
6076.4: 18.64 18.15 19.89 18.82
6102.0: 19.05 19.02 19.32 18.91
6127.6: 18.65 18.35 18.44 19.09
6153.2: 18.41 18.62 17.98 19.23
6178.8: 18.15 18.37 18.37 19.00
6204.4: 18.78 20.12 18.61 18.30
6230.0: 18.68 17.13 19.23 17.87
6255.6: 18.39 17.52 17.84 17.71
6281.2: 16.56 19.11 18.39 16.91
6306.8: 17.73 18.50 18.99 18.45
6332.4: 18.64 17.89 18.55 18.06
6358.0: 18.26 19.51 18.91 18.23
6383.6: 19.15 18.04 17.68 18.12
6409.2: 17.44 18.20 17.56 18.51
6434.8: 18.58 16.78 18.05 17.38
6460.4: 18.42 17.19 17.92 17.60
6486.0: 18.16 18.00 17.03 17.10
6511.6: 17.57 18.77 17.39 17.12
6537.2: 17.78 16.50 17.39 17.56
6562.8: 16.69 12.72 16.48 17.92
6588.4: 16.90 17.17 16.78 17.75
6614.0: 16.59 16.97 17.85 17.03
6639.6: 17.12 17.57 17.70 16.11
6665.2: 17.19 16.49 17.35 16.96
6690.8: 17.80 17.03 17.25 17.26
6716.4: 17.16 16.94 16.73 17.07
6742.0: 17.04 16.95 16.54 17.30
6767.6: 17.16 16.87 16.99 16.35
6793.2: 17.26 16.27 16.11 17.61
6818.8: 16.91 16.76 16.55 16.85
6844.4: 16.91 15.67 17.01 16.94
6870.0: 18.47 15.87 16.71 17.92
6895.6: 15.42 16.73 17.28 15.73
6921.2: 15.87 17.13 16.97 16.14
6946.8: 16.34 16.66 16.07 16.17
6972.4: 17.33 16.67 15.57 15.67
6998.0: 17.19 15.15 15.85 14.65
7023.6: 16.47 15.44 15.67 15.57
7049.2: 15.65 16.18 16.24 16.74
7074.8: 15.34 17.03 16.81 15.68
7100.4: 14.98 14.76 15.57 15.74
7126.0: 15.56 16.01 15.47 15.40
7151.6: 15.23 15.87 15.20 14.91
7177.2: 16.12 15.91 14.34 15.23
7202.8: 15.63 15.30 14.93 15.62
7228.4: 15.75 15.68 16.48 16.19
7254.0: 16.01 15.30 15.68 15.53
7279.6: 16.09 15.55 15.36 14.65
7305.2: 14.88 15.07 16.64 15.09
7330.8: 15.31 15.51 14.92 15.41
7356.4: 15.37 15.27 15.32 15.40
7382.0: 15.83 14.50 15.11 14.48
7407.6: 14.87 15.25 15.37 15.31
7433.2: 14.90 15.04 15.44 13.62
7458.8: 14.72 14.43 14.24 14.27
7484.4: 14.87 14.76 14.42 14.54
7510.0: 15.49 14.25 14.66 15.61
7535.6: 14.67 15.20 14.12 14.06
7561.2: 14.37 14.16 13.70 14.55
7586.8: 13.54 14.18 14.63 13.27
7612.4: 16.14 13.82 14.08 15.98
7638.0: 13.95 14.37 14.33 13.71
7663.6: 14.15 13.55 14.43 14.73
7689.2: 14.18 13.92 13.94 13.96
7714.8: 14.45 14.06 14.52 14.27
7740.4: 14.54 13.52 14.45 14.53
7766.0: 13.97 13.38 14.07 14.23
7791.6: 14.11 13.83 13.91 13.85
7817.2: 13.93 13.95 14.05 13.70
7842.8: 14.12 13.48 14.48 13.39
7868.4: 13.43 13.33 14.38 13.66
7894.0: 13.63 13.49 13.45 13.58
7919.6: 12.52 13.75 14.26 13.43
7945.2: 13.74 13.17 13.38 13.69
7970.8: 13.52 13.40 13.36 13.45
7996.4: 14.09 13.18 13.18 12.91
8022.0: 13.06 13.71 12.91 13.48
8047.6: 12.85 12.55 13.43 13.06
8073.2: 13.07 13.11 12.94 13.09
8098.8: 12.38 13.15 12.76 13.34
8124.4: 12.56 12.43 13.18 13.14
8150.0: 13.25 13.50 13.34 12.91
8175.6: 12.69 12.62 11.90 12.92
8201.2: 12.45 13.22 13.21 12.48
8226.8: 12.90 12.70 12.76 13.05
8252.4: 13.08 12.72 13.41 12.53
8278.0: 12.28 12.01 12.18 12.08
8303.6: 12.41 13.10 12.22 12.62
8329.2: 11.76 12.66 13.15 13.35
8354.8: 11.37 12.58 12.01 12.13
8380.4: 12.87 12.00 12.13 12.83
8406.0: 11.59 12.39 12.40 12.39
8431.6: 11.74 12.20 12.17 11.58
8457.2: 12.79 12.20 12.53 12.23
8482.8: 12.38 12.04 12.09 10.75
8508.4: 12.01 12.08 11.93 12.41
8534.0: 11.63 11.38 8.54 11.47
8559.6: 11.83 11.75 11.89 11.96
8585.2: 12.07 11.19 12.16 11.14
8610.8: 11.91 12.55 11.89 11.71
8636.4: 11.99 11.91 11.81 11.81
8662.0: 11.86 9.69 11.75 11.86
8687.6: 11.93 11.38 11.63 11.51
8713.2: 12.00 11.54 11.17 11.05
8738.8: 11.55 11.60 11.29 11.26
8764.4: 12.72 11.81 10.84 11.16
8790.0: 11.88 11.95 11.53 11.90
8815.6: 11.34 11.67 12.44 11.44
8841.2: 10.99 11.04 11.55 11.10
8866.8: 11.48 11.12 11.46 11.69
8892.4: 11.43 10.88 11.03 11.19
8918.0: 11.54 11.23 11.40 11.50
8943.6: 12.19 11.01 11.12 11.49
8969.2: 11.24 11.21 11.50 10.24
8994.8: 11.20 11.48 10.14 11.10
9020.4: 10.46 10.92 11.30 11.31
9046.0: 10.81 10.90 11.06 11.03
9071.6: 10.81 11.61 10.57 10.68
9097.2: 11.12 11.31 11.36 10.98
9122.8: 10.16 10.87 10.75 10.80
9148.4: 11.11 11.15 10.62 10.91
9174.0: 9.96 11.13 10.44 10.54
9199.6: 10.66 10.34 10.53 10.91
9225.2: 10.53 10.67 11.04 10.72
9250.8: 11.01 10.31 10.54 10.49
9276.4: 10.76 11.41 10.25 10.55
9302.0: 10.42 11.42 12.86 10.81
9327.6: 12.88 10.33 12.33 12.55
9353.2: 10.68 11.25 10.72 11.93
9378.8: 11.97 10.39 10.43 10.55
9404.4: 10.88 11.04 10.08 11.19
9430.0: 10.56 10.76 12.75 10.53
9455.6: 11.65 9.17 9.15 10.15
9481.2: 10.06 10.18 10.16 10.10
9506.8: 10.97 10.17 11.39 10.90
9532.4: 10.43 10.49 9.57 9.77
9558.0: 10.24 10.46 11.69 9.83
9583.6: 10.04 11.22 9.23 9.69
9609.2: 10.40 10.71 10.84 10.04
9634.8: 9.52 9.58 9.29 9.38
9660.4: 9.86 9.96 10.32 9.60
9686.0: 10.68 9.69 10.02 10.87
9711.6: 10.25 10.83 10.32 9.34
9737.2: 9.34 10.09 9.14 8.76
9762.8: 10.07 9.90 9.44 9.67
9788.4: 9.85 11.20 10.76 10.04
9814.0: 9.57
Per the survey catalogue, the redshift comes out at 0.000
